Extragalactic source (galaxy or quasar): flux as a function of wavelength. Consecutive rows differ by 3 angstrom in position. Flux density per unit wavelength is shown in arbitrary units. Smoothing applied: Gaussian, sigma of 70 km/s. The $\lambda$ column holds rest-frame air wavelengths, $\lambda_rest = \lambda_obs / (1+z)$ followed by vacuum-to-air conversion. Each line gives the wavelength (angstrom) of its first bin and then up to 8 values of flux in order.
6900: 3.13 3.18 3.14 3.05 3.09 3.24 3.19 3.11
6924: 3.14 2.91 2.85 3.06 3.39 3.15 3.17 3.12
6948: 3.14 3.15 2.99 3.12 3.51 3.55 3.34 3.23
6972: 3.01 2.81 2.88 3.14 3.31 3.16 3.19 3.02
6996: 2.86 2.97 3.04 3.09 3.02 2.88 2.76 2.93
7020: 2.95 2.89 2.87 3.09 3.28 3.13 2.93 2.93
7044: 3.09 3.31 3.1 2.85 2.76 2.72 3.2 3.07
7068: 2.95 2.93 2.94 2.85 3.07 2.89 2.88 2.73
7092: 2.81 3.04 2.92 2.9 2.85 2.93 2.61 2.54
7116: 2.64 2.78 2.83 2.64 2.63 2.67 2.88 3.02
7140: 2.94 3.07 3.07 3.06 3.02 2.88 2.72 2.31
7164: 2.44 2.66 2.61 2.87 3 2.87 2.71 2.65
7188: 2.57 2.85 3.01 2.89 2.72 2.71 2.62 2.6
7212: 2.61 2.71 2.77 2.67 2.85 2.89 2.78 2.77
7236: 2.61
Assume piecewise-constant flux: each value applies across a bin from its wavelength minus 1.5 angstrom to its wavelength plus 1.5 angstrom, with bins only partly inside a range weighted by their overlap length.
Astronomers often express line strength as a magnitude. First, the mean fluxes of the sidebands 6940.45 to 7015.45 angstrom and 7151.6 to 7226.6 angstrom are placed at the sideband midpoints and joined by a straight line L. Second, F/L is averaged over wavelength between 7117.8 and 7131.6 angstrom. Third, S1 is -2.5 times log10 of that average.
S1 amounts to 0.05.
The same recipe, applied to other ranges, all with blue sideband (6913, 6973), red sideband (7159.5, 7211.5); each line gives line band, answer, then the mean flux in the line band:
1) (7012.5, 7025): 0.053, 2.88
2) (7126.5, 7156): -0.050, 2.92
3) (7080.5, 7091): 0.017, 2.85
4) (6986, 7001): 0.013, 3.04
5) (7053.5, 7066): 0.008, 2.93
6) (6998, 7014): 0.026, 2.98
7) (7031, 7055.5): -0.029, 3.06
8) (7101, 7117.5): 0.048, 2.73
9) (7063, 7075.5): -0.019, 2.98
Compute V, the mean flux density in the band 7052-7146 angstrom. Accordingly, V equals 2.86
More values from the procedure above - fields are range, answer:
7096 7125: 2.78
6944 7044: 3.07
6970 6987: 3.05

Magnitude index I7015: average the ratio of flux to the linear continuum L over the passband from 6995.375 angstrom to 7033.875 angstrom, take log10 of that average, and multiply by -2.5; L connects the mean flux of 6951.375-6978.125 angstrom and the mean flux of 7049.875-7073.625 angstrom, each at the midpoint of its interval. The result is 0.03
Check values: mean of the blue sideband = 3.17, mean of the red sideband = 2.94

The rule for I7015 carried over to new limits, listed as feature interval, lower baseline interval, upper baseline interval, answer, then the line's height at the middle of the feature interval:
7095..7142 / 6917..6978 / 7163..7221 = 0.02 mag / 2.85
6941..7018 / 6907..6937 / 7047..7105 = -0.02 mag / 3.04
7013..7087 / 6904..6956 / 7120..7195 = -0.01 mag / 2.95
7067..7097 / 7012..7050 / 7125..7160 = 0.02 mag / 2.96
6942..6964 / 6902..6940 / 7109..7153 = -0.05 mag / 3.07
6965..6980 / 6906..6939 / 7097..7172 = -0.01 mag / 3.03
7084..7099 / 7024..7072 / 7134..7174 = 0.02 mag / 2.93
